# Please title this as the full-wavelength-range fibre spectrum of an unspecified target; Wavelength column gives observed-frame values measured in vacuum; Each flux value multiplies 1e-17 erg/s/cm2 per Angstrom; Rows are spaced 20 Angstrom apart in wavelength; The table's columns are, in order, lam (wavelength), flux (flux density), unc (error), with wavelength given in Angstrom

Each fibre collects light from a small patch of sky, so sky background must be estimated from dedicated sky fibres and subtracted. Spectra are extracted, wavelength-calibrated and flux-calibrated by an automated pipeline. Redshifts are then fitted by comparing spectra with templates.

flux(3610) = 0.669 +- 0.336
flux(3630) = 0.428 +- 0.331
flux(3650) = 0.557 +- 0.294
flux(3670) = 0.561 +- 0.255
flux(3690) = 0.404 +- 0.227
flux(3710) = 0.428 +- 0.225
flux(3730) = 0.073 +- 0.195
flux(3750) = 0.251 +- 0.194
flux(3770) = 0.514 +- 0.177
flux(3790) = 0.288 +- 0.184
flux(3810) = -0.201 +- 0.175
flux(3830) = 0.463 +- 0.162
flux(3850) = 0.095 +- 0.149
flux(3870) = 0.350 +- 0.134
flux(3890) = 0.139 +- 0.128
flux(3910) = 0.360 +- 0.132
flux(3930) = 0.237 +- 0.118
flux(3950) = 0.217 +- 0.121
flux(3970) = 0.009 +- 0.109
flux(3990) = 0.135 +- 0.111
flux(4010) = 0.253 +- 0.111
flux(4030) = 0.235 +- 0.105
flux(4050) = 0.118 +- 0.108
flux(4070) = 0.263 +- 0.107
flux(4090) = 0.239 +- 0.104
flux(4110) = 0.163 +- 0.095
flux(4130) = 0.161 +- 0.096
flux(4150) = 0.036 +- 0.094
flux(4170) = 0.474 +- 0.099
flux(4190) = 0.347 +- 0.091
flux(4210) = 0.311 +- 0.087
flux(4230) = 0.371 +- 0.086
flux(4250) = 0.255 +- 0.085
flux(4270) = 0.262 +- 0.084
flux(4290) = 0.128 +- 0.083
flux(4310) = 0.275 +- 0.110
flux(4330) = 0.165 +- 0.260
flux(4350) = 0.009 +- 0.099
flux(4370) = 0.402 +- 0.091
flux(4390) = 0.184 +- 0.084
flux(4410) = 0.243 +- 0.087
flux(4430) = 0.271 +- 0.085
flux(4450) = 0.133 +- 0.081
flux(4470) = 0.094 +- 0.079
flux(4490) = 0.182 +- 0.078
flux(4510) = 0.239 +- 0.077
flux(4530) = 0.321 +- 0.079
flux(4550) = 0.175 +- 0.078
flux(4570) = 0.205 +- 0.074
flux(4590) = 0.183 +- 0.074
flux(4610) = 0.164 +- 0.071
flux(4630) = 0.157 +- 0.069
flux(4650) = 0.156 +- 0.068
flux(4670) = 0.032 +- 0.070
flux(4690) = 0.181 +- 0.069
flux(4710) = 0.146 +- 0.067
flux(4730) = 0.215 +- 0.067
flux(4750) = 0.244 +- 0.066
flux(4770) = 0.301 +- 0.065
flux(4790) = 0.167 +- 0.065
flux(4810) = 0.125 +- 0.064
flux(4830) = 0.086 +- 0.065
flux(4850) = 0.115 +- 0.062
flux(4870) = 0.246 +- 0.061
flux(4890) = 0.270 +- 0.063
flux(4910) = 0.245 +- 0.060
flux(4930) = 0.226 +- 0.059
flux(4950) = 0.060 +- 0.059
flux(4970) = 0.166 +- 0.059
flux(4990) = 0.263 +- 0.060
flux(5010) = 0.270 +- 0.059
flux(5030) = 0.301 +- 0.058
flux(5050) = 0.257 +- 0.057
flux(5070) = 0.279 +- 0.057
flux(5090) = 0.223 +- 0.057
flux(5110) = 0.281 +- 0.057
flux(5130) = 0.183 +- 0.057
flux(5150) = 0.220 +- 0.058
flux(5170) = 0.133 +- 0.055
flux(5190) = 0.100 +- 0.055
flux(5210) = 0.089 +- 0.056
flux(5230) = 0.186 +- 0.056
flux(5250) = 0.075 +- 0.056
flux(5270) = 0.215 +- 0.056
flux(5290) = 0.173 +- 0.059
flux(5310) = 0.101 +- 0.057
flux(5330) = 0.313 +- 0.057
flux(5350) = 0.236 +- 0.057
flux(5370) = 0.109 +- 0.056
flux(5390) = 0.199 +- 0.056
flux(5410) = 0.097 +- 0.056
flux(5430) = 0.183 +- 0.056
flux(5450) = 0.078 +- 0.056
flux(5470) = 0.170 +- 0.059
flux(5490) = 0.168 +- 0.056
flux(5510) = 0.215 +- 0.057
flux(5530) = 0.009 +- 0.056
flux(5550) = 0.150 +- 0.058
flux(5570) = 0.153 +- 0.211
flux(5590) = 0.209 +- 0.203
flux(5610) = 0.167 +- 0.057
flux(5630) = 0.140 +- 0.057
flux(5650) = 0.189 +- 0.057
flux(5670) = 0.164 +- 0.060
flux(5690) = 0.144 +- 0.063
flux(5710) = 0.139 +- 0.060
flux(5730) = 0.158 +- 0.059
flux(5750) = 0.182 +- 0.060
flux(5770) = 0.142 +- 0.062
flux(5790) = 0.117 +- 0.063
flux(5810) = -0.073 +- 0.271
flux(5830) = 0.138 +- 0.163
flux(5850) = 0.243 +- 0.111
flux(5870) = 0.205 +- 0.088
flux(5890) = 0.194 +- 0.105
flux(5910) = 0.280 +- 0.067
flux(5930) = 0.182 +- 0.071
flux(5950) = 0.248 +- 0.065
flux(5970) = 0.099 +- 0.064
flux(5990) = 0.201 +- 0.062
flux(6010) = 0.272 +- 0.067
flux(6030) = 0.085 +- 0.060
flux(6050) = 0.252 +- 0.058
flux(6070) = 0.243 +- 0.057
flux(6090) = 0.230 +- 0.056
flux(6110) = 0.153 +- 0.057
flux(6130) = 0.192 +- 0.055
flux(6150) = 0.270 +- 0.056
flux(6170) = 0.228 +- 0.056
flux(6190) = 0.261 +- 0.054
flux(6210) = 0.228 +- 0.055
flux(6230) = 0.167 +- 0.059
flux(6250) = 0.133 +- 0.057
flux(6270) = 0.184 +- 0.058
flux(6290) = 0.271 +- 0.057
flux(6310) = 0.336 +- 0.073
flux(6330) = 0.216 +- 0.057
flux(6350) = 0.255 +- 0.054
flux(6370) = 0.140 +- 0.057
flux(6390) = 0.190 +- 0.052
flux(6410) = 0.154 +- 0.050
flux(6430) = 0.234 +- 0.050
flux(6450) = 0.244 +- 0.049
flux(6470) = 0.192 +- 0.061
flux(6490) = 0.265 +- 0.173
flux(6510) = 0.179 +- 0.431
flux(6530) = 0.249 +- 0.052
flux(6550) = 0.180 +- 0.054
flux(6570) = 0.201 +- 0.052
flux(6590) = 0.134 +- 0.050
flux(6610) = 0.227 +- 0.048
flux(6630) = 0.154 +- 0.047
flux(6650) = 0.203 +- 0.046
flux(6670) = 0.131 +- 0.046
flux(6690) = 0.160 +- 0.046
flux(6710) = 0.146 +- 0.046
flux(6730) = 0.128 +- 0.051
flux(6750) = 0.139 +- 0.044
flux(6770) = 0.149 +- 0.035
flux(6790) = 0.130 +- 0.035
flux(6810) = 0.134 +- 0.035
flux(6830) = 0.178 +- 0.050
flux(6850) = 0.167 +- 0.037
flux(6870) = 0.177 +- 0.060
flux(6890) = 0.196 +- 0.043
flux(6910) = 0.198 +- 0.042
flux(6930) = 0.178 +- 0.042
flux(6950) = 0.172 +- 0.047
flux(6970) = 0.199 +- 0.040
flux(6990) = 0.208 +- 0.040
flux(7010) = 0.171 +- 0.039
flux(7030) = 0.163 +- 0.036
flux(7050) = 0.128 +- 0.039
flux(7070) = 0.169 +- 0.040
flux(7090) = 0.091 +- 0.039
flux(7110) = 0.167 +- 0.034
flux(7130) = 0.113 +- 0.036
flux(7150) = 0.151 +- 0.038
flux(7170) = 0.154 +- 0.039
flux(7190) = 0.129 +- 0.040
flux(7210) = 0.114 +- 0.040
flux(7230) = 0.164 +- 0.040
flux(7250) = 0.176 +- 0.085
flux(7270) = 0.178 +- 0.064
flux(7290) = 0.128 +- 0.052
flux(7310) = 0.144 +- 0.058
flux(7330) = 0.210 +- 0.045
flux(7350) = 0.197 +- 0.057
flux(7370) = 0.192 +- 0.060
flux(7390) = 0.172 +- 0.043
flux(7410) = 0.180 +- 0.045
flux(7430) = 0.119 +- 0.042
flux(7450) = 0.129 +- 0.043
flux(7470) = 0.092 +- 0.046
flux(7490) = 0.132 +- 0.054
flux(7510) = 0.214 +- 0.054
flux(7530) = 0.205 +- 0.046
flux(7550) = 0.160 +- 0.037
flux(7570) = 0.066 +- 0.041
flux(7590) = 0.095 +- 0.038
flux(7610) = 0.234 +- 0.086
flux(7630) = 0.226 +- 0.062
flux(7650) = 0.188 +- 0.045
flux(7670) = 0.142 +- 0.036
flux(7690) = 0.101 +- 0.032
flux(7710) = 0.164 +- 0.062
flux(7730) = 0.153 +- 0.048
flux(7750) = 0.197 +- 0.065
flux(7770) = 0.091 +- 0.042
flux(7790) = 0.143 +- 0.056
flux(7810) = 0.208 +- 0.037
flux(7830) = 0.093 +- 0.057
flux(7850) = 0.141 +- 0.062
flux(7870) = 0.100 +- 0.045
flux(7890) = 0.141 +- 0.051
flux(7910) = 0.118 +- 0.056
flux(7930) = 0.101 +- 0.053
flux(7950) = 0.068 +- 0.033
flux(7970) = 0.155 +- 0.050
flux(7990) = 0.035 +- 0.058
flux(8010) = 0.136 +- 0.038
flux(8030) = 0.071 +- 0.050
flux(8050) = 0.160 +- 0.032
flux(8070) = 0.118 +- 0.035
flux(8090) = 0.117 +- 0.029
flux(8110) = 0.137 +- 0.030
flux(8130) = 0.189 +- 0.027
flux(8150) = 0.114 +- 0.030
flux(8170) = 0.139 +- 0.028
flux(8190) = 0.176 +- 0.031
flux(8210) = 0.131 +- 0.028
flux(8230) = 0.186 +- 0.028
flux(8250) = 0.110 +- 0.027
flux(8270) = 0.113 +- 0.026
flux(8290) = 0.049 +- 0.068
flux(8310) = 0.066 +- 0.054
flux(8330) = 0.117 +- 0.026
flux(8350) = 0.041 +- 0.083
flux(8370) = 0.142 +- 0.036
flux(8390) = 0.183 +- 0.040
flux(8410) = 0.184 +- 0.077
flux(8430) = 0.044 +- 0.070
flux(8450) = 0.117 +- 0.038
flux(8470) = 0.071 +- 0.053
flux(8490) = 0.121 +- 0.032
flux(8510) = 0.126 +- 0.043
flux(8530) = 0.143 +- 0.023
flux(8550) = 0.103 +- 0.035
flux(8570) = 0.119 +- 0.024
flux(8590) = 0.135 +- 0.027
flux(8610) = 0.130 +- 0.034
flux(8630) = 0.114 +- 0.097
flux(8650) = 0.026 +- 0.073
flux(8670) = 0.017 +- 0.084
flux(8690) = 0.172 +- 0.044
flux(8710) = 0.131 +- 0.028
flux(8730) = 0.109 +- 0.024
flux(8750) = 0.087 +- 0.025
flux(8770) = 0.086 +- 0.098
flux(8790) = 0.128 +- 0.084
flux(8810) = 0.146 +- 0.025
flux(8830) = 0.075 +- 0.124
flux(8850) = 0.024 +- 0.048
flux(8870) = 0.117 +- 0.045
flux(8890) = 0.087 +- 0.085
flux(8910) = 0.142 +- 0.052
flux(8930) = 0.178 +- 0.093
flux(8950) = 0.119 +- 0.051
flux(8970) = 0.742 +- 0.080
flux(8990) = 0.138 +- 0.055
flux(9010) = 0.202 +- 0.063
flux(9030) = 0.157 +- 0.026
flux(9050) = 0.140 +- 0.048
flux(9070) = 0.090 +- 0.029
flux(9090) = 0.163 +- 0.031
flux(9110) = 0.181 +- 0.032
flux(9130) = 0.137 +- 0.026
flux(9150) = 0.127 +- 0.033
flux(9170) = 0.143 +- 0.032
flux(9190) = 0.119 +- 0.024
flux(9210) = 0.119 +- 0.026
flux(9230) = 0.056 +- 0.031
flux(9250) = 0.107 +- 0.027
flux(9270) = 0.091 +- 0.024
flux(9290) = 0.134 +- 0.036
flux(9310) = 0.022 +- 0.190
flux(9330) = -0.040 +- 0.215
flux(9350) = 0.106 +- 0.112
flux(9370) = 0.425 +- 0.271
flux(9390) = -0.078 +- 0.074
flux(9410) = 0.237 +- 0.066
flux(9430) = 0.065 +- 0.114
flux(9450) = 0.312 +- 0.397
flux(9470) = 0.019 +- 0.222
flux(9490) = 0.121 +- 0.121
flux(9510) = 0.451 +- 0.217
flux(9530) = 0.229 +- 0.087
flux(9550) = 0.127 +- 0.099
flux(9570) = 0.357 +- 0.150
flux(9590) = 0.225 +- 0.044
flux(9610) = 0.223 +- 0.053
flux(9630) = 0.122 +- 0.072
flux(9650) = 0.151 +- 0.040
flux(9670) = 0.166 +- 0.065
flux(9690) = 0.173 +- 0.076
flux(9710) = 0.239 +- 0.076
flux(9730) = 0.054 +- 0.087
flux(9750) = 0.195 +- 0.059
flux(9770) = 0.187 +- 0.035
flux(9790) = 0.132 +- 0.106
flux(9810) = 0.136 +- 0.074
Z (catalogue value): 1.407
